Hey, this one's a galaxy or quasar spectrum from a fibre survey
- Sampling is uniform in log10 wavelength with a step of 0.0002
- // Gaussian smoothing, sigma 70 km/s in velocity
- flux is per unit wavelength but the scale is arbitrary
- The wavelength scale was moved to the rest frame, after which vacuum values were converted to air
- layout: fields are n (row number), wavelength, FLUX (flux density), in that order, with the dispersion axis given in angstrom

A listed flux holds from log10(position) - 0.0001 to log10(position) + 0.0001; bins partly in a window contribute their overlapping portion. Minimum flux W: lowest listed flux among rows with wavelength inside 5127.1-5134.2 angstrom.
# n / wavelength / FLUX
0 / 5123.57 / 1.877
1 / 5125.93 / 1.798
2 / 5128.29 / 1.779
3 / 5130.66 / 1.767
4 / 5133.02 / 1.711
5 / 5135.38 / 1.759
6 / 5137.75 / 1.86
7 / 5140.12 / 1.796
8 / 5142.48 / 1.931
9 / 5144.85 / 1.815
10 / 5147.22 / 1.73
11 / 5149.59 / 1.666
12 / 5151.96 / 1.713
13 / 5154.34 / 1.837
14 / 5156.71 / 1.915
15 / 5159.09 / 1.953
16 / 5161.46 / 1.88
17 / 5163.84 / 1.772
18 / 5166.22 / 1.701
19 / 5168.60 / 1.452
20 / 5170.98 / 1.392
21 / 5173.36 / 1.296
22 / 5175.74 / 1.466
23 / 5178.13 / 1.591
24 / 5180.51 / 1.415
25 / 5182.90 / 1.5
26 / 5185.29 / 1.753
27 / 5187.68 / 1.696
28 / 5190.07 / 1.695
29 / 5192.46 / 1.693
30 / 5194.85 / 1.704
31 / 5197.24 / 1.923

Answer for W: 1.711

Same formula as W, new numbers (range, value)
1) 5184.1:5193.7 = 1.693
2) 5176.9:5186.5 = 1.415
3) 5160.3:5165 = 1.772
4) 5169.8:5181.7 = 1.296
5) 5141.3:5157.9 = 1.666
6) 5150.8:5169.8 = 1.452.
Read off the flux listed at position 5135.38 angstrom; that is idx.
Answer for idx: 1.759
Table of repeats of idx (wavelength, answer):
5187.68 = 1.696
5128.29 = 1.779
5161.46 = 1.88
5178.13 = 1.591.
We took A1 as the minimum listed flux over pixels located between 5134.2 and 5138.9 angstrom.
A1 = 1.759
